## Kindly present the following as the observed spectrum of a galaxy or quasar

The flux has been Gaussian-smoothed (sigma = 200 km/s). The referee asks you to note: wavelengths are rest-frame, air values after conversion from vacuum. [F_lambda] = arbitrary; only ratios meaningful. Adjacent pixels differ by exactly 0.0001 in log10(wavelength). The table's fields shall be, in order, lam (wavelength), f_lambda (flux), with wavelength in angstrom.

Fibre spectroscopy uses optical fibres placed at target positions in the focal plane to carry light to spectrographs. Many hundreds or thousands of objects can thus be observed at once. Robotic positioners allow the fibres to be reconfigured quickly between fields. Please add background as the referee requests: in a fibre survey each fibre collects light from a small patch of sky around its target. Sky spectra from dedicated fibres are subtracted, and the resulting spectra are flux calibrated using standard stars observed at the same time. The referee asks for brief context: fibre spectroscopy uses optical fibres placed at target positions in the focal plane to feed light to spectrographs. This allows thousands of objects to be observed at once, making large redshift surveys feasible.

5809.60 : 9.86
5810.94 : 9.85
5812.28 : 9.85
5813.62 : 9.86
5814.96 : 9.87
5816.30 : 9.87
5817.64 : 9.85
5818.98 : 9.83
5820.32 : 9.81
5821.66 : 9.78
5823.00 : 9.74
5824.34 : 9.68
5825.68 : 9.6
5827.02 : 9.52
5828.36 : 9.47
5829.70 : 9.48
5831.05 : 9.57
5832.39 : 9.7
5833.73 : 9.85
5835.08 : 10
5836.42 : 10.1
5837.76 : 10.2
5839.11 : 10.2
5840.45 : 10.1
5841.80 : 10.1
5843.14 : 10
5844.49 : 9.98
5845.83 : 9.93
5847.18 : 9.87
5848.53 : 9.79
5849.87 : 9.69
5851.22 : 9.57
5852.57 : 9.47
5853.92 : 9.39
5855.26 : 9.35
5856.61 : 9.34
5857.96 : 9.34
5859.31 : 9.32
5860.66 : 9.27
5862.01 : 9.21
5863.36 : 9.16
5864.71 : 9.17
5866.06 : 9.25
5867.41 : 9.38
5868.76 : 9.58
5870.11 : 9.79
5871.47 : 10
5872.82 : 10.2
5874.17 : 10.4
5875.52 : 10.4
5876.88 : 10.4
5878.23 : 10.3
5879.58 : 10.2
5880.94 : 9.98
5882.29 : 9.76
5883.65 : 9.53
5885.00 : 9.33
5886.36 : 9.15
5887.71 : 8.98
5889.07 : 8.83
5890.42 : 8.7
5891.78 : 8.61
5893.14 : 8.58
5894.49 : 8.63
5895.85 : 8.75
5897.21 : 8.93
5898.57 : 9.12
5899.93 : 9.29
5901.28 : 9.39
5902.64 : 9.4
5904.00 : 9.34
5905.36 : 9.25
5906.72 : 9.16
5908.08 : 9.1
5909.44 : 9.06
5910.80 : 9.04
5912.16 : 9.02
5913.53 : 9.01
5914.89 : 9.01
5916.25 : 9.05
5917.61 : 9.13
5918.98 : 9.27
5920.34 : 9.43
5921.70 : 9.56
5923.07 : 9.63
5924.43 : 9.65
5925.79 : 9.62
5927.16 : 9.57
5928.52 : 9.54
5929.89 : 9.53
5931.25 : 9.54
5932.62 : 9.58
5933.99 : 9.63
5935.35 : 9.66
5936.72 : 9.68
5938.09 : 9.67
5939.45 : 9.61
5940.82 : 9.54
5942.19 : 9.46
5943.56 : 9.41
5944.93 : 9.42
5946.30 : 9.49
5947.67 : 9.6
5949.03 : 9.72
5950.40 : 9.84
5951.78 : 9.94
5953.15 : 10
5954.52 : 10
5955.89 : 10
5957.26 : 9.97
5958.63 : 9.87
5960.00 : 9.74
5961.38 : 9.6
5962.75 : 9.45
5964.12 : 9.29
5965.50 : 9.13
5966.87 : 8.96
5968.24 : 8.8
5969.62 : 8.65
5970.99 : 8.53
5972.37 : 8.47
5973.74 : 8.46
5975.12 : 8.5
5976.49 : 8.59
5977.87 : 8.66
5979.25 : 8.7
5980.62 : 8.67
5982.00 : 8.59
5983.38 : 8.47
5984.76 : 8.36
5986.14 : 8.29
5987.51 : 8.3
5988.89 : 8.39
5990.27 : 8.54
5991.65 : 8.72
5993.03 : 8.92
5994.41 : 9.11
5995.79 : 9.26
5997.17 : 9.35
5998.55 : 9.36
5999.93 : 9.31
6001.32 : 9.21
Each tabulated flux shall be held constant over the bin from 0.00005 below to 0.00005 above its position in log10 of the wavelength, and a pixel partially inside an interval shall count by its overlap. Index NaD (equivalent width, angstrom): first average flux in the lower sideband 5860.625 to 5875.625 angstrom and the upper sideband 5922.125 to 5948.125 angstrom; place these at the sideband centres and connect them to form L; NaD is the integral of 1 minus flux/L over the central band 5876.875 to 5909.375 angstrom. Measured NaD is 1.2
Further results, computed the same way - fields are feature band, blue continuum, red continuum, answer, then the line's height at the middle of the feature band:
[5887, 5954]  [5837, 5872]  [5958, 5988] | -1.12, 9.18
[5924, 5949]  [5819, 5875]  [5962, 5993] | -1.61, 8.99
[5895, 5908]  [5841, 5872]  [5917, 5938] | 0.51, 9.55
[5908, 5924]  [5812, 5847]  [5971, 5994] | -0.17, 9.11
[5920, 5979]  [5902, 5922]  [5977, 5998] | -3.12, 8.94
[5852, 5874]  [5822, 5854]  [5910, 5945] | 0.50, 9.7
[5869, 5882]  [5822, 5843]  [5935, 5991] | -0.73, 9.61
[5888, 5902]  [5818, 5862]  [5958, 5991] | 0.67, 9.34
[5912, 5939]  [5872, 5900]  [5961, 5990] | -1.01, 9.11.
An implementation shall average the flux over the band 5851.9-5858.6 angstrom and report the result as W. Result 9.38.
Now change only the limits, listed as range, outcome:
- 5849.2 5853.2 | 9.57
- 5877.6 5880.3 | 10.2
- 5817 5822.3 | 9.82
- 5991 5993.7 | 8.82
